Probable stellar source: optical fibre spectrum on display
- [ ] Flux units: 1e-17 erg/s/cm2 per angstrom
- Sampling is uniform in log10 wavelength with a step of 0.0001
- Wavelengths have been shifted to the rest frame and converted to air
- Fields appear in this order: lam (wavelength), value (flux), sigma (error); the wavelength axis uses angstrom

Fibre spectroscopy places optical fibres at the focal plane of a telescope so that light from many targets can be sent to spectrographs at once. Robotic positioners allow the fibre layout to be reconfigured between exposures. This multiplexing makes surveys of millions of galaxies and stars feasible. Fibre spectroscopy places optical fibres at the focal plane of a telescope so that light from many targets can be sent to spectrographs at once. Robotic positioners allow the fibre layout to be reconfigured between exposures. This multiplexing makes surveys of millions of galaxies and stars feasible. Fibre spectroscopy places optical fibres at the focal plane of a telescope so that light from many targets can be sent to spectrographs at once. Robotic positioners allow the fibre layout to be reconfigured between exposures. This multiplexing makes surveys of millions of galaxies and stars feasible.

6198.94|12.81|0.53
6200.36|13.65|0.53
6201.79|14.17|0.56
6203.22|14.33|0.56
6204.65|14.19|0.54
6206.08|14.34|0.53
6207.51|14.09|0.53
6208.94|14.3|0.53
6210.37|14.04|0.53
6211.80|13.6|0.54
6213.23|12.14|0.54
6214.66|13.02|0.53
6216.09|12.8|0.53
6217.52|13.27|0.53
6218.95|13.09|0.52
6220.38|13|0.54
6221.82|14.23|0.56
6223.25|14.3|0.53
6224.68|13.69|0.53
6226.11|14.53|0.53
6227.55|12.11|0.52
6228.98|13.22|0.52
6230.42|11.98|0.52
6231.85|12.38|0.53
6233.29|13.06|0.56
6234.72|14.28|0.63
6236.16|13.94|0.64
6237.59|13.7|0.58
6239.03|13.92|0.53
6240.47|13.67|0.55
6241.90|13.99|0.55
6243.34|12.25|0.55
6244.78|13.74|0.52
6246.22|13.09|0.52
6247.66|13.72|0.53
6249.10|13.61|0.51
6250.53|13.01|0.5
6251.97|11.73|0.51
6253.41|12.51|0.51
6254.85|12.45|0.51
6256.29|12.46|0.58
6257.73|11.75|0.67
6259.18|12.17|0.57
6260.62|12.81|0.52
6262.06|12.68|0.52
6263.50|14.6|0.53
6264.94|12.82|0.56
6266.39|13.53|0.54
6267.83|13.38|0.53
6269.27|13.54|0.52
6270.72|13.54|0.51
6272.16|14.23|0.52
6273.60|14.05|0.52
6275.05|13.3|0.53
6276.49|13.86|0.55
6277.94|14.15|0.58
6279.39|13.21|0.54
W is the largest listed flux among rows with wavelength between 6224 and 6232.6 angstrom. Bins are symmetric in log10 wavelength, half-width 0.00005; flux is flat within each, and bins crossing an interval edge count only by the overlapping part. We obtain 14.53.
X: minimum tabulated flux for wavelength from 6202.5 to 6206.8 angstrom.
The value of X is 14.19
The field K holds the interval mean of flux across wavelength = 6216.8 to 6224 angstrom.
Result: 13.6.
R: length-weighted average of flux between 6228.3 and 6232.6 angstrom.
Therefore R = 12.5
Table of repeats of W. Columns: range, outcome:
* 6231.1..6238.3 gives 14.28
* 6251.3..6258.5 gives 12.51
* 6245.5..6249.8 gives 13.72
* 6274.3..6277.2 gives 13.86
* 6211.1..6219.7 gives 13.6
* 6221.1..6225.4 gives 14.3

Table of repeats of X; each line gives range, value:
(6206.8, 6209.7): 14.09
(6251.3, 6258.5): 11.73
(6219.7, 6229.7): 12.11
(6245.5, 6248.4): 13.09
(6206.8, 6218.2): 12.14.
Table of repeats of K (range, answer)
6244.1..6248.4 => 13.5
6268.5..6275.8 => 13.7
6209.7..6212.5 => 13.8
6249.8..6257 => 12.5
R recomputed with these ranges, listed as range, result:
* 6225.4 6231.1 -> 12.9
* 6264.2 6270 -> 13.3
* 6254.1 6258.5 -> 12.2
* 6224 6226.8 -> 14.1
